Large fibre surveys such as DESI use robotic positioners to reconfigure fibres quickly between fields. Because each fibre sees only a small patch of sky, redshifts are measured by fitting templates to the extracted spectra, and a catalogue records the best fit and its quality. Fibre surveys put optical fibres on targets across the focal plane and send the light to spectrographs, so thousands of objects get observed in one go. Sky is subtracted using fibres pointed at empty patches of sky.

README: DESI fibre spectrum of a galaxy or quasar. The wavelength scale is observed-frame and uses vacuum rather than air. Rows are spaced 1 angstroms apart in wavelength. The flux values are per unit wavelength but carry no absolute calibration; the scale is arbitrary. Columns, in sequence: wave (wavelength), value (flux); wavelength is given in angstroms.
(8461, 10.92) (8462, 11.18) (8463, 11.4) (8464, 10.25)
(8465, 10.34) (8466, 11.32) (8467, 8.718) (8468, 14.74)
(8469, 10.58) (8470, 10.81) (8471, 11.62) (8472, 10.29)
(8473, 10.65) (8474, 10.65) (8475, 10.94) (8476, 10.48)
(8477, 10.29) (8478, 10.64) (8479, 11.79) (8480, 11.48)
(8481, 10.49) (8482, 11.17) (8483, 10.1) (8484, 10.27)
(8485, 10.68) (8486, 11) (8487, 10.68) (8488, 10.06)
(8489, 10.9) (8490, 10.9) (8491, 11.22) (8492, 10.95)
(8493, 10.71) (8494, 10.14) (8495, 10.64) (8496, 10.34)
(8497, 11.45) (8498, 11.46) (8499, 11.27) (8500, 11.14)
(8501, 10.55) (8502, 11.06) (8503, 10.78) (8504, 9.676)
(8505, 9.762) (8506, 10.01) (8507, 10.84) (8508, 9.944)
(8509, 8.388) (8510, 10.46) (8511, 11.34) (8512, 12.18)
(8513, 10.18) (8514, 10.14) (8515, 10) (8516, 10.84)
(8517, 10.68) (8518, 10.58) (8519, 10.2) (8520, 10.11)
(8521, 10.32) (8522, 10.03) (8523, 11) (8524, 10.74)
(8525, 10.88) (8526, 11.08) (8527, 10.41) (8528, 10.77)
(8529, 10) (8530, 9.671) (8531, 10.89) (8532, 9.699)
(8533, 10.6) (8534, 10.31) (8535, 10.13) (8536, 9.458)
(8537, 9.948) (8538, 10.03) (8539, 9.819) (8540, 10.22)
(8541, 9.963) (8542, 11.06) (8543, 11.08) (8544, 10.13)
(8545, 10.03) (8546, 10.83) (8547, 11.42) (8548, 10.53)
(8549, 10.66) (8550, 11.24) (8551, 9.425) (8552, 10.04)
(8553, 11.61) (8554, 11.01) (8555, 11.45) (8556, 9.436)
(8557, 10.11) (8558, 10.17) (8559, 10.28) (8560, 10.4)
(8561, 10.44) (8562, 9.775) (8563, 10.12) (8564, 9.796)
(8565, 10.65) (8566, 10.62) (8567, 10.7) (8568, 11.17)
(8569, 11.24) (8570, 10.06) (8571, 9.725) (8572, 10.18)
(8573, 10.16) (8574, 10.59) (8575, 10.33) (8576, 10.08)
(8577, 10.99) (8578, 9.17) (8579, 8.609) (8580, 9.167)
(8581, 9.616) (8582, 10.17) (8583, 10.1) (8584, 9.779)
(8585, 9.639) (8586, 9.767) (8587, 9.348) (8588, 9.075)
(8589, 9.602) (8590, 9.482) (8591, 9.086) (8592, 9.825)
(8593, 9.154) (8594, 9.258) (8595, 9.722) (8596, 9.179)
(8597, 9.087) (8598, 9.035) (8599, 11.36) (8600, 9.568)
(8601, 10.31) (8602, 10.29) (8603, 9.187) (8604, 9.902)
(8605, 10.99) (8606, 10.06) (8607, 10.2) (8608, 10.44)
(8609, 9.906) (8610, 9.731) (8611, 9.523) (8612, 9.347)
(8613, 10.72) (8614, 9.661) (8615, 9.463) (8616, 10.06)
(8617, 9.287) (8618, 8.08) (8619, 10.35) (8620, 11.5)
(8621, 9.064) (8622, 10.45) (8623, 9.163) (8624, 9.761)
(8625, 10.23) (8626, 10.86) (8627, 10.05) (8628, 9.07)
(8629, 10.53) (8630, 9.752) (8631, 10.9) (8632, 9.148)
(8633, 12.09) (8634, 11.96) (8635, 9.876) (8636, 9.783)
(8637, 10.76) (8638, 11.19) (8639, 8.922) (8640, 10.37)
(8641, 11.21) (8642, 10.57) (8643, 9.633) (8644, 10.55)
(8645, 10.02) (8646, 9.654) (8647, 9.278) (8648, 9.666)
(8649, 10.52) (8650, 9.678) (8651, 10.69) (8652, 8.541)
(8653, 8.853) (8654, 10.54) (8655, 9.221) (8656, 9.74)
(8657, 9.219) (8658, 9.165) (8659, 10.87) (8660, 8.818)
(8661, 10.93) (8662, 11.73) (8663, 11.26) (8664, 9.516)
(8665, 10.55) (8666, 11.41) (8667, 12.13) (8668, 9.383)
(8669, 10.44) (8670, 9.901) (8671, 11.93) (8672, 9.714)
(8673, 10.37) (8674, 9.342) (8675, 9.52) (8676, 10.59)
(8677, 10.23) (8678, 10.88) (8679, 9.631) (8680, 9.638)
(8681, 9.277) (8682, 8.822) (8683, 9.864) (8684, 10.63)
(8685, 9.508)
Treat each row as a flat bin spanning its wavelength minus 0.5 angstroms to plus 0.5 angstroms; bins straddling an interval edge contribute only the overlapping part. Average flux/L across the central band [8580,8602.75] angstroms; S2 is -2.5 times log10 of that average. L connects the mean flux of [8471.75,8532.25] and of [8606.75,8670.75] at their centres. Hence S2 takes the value 0.07 mag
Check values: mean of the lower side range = 10.6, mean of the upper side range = 10.1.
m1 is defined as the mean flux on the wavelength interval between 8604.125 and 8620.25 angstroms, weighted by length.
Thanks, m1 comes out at 9.93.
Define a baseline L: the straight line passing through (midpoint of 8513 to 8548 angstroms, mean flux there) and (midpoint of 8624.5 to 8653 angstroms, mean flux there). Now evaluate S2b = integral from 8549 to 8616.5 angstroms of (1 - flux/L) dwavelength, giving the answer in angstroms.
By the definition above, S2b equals 1.8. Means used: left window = 10.4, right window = 10.2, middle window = 10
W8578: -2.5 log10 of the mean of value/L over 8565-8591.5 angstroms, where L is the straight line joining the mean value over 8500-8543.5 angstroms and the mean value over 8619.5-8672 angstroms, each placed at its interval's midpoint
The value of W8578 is 0.037 mag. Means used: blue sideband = 10.4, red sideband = 10.2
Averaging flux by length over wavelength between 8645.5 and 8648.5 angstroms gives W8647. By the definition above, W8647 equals 9.53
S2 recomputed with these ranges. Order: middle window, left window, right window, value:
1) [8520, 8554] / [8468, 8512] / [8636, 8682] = 0.01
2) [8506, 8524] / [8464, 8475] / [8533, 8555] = 0.02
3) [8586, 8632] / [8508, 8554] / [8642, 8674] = 0.05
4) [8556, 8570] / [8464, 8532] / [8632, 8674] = 0.01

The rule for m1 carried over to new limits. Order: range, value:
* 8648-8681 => 10.1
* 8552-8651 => 10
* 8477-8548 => 10.5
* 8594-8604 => 9.73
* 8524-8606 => 10.1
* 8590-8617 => 9.79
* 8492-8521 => 10.5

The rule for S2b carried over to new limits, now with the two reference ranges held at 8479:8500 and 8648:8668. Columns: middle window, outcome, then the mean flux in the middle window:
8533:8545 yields 0.48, 10.2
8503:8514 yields 0.47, 10.3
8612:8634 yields 0.53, 10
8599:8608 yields 0.18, 10.2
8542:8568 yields 0.15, 10.5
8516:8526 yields 0.14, 10.6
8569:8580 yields 0.50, 10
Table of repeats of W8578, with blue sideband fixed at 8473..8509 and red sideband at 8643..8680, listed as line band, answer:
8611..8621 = 0.05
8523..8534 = 0.01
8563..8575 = 0.00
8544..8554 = -0.02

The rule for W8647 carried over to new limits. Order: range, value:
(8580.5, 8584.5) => 9.92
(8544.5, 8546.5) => 10.4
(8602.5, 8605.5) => 10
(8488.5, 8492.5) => 11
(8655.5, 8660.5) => 9.56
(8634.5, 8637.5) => 10.1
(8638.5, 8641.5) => 10.2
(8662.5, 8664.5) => 10.4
